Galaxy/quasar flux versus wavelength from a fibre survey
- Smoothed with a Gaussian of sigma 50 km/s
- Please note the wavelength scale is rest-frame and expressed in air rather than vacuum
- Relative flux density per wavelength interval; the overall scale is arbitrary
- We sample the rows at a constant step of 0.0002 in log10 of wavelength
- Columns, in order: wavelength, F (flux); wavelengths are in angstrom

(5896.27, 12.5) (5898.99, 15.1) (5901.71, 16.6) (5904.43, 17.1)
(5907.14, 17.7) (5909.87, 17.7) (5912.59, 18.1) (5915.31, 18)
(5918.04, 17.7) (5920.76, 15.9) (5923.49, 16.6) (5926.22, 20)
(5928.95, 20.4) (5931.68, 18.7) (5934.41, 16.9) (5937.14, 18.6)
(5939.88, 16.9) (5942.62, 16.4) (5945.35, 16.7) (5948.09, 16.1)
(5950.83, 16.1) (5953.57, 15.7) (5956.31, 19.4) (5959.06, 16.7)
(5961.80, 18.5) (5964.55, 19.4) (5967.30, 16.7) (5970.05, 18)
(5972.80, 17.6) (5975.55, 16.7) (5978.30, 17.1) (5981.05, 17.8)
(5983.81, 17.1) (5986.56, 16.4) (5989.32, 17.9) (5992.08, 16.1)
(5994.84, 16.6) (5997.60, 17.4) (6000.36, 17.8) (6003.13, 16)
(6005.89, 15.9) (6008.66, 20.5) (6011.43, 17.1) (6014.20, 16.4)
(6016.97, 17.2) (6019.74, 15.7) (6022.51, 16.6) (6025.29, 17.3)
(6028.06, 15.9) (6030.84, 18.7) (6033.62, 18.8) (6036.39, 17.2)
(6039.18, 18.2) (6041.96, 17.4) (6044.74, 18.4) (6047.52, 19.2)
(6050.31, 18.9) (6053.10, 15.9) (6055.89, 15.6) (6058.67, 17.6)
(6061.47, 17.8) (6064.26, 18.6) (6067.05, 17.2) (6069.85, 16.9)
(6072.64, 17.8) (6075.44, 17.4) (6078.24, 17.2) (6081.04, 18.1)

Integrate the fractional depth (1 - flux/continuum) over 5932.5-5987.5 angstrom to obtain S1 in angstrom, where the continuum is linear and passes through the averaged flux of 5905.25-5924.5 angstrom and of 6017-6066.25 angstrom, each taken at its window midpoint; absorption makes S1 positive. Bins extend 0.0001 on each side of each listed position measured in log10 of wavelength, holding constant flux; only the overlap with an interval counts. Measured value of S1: 0.5 angstrom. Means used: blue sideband 17.4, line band 17.3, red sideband 17.5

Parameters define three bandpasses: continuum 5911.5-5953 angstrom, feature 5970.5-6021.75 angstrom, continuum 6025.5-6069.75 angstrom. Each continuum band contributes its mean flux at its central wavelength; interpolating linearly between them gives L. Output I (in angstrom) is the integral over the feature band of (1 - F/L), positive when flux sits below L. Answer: 1.5 angstrom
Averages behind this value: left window 17.5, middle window 17.1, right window 17.7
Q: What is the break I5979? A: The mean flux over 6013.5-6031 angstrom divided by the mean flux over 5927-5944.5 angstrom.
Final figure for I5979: 0.9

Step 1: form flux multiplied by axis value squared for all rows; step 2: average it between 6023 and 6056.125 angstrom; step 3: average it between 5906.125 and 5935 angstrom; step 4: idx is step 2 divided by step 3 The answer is 1.02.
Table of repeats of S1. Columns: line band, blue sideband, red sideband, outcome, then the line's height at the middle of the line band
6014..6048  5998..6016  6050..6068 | -0.33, 17.3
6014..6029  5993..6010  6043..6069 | 0.78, 17.5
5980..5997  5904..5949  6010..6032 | 0.14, 17.1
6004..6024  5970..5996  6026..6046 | 0.53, 17.5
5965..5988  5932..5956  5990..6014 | -0.31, 17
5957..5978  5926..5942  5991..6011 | 0.12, 17.8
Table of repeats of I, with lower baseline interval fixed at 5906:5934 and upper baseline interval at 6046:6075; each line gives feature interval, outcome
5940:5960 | 1.3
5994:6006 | 0.6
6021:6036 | 0.2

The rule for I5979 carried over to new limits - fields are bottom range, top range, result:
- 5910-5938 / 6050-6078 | 0.96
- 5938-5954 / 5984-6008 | 1.03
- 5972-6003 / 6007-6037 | 1.02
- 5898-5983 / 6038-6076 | 1.01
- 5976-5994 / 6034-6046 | 1.05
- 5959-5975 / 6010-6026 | 0.94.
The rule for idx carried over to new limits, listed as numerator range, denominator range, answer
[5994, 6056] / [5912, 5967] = 1.02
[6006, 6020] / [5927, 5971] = 1.01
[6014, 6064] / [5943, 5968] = 1.04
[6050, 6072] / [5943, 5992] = 1.03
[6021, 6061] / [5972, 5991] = 1.04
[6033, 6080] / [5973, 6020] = 1.05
